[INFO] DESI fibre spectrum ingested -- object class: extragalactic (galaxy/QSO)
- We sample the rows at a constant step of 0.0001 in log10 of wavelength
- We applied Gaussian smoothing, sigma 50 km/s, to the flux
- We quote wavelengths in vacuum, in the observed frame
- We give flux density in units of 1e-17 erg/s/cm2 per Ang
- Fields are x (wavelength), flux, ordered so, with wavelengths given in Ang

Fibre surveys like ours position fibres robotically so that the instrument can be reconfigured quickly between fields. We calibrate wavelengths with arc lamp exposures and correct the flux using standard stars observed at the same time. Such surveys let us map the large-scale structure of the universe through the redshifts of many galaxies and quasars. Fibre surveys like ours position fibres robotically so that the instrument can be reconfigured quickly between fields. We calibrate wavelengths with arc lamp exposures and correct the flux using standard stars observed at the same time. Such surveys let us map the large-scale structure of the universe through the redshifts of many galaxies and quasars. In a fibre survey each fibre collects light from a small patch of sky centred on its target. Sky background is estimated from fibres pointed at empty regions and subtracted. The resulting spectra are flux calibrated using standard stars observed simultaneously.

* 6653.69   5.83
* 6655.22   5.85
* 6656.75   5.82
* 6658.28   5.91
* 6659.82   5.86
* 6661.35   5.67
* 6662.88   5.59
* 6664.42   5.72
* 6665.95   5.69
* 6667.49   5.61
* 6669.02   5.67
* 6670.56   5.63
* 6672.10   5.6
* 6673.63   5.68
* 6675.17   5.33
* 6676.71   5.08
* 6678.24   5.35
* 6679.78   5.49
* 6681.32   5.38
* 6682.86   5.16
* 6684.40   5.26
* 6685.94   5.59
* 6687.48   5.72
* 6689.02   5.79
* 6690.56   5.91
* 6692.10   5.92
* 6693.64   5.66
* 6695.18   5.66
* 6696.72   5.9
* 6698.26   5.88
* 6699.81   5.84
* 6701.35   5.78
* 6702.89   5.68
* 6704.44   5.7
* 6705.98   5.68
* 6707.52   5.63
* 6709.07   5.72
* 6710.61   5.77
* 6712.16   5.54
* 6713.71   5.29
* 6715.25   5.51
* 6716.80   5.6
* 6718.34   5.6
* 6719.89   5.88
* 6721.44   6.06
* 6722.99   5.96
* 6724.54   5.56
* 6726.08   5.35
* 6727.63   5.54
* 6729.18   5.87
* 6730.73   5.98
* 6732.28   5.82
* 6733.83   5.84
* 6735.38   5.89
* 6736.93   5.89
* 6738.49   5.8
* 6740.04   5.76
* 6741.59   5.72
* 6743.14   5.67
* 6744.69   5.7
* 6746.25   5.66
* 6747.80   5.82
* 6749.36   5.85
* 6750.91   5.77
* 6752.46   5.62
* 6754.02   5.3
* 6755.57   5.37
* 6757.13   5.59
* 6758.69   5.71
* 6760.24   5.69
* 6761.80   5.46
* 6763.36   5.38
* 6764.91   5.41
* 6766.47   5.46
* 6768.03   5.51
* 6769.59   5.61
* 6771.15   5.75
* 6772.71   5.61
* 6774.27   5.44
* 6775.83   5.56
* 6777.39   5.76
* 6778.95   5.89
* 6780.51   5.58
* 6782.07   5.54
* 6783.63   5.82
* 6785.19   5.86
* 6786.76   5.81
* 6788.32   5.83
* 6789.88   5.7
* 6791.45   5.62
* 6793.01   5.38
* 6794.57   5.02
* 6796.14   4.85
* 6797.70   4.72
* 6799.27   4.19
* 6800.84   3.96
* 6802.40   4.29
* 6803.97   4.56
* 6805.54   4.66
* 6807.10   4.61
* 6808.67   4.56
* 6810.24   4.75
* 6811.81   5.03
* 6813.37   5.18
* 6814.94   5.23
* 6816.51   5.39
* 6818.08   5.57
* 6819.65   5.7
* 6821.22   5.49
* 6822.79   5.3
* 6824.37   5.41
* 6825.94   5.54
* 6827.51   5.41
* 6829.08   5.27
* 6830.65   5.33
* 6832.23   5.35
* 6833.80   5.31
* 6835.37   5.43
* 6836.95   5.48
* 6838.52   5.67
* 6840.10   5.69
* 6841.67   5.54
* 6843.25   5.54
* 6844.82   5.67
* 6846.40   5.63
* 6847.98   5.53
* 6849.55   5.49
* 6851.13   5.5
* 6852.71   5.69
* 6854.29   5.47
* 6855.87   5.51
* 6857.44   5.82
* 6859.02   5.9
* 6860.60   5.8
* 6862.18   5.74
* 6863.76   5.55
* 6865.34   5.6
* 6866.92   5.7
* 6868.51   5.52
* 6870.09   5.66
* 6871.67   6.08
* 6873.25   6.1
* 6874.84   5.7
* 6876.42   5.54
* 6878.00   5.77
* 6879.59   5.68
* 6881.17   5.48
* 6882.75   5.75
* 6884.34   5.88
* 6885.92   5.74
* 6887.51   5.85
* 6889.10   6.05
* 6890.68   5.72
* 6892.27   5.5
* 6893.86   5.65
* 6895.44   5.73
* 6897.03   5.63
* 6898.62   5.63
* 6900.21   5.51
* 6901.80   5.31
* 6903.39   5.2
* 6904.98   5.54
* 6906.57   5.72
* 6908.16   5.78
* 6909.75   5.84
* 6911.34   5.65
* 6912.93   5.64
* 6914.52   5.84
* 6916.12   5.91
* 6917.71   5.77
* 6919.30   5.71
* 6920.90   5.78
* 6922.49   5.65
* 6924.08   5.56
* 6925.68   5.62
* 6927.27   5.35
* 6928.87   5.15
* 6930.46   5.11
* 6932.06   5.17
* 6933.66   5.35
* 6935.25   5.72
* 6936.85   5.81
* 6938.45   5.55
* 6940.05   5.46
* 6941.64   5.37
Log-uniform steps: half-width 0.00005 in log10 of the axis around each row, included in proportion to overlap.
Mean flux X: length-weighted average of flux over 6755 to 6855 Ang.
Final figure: 5.36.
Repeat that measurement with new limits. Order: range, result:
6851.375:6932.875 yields 5.65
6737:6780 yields 5.63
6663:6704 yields 5.61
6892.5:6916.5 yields 5.63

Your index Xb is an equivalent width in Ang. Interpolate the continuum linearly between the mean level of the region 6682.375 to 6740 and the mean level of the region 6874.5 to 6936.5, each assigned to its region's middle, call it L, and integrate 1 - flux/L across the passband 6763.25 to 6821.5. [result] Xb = 4.2 Ang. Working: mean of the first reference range 5.71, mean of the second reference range 5.62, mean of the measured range 5.27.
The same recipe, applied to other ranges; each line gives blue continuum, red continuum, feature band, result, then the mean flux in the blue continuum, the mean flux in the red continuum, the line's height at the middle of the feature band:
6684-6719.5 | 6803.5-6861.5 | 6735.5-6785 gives -0.80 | 5.69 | 5.38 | 5.55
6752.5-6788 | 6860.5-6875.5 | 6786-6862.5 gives 5.01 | 5.6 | 5.74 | 5.68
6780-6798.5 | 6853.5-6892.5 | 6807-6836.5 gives 1.59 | 5.48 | 5.73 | 5.57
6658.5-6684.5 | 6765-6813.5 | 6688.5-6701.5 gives -0.83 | 5.53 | 5.23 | 5.47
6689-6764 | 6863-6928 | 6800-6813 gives 2.56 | 5.71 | 5.68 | 5.69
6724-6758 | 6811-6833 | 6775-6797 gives -0.26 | 5.7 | 5.37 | 5.52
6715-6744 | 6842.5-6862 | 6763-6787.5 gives 0.36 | 5.76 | 5.63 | 5.71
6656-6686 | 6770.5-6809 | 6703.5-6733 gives -1.44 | 5.55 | 5.23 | 5.42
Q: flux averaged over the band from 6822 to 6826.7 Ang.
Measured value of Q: 5.41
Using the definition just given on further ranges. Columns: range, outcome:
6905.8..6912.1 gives 5.75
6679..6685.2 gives 5.32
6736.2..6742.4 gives 5.79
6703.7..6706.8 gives 5.7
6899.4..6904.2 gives 5.34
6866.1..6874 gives 5.81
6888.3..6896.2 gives 5.73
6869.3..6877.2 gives 5.82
